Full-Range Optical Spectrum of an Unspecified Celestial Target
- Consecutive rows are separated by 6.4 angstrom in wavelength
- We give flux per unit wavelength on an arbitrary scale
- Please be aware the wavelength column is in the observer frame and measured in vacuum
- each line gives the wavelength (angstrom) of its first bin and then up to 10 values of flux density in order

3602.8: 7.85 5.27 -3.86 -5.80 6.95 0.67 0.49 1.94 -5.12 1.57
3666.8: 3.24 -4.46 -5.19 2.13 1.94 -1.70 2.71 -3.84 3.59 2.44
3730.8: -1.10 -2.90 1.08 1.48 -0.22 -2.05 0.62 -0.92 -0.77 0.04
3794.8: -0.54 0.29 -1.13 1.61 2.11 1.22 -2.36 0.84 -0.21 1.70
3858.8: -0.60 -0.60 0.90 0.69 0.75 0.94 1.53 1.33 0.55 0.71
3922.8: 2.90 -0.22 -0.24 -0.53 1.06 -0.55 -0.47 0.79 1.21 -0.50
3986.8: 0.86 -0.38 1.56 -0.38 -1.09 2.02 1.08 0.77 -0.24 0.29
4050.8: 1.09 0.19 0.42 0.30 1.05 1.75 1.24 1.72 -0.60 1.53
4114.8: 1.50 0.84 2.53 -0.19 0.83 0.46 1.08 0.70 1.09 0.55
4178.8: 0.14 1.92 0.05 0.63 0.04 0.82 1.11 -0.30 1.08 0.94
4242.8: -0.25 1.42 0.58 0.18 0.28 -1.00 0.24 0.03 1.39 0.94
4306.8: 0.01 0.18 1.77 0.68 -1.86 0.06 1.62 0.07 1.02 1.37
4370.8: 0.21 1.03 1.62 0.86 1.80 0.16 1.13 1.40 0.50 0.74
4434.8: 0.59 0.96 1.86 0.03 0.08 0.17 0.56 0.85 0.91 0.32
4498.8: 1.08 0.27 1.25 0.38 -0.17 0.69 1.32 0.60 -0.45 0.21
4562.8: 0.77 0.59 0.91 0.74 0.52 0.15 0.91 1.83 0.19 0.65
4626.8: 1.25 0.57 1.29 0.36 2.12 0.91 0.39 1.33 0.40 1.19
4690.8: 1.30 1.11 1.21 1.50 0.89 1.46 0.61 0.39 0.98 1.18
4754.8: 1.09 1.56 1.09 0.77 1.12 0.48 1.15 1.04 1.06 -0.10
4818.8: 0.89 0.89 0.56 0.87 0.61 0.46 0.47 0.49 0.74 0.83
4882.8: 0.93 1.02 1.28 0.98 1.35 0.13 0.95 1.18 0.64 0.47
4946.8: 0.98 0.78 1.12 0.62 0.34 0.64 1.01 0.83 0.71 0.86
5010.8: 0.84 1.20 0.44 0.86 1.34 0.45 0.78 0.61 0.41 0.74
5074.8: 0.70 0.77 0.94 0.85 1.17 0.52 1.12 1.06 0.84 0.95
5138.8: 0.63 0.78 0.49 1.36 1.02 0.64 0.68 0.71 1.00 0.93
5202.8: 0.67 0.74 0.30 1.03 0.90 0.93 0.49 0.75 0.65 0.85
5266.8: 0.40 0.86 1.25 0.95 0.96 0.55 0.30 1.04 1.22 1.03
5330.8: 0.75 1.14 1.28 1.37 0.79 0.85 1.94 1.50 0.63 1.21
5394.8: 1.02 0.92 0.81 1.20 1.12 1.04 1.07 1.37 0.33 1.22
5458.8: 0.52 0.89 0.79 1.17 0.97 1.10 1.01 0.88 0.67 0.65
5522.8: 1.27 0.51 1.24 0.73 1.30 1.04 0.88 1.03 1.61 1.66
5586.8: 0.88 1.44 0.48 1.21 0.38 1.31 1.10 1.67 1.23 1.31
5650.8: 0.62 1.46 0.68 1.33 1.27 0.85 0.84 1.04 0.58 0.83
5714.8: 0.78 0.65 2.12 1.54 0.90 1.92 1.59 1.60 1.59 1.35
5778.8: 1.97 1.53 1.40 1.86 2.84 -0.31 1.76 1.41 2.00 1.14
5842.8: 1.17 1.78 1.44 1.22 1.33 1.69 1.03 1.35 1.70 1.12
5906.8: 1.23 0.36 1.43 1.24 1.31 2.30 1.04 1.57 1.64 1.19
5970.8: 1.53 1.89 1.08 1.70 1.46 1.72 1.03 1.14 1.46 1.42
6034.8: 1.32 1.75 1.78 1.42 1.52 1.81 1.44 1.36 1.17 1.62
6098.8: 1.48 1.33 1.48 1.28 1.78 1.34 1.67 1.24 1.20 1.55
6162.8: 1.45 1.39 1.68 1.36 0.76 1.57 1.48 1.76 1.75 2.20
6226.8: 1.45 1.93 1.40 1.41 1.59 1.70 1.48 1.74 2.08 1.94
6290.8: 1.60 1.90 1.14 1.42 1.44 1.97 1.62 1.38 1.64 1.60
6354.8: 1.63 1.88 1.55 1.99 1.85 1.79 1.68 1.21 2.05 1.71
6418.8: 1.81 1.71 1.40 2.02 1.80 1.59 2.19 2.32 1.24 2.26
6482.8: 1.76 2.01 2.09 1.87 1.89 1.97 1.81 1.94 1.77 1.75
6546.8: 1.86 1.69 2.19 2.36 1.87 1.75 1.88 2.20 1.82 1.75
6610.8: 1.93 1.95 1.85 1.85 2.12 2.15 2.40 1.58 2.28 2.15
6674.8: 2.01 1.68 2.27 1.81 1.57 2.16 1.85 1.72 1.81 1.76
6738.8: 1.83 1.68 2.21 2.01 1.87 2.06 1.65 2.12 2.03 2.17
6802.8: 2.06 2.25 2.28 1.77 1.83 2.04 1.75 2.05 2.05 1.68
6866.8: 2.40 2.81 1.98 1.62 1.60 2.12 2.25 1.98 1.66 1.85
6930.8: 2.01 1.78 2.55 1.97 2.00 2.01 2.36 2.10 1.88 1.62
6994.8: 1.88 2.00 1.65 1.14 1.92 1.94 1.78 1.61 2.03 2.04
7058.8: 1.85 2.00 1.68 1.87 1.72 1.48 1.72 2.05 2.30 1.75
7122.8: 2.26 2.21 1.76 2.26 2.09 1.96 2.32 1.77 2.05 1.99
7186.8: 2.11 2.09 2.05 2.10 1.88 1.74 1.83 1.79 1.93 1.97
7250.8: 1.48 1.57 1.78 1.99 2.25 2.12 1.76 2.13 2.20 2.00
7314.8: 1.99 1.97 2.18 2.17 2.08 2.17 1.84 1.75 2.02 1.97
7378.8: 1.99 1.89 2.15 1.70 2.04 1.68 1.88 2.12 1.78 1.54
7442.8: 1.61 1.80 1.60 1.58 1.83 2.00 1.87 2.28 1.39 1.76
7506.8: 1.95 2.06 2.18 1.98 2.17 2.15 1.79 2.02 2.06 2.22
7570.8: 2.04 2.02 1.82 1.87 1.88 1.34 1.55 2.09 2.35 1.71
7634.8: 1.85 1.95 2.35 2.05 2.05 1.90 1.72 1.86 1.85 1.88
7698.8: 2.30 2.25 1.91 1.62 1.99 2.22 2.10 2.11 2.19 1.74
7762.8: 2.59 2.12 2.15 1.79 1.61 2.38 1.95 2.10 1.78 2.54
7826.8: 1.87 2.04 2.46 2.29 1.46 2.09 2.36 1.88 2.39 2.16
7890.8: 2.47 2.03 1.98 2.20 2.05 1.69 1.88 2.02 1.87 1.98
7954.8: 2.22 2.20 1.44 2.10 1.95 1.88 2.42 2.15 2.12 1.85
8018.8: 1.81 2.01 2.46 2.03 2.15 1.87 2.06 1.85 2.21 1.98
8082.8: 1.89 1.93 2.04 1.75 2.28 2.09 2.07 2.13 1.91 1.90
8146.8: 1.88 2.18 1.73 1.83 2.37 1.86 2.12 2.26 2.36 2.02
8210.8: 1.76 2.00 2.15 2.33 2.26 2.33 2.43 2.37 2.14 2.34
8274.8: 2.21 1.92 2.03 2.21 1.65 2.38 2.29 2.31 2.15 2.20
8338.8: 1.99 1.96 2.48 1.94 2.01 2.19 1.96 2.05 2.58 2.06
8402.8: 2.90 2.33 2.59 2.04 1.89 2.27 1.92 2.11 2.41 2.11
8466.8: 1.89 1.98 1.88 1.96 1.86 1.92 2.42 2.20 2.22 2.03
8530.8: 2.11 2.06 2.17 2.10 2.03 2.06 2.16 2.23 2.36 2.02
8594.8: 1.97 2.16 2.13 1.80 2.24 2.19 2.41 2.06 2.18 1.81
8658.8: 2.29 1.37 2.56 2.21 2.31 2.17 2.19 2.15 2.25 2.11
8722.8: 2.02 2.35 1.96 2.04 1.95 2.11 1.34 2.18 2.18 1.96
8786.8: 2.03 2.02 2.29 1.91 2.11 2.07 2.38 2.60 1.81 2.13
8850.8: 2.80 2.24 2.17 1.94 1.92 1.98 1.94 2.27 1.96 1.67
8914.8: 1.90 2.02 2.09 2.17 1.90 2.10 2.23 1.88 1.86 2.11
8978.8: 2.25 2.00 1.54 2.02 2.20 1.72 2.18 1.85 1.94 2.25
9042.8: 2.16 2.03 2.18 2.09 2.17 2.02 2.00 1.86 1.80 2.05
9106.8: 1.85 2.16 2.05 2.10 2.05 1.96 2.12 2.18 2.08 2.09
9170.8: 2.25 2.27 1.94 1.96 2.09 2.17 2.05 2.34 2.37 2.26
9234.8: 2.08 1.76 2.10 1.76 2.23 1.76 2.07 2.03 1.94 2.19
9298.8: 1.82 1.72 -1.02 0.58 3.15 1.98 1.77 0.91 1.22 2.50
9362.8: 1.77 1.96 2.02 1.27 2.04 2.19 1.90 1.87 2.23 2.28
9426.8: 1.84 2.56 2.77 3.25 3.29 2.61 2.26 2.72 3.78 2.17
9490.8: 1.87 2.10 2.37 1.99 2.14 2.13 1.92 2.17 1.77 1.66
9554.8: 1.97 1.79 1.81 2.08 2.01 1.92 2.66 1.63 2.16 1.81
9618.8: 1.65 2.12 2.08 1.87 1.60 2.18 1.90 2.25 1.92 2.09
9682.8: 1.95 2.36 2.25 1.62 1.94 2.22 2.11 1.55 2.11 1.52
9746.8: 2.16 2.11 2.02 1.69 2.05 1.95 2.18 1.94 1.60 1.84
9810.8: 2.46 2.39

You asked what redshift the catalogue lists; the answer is 0.44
